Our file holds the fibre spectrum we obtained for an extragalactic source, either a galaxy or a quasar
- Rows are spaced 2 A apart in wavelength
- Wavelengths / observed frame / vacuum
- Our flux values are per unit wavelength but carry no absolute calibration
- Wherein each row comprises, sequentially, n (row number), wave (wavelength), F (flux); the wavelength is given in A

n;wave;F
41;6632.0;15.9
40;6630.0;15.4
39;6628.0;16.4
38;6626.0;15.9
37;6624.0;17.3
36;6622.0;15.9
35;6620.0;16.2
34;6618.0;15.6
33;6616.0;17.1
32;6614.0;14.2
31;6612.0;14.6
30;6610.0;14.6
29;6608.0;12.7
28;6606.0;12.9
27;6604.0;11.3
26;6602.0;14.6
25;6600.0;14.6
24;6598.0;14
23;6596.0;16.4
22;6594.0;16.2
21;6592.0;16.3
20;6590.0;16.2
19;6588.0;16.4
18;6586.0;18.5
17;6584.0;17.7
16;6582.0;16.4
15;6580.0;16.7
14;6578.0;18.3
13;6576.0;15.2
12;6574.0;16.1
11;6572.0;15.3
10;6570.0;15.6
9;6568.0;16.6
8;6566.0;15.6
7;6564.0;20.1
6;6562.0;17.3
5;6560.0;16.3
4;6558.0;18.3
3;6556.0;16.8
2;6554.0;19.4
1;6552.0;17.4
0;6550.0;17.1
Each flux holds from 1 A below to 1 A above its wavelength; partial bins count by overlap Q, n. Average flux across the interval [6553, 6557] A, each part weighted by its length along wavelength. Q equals 18.1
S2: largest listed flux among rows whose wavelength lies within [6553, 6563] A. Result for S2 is 19.4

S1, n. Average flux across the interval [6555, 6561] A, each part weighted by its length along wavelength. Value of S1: 17.1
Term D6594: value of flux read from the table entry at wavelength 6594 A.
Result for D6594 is 16.2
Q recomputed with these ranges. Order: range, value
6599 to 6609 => 13.2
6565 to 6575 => 15.8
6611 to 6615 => 14.4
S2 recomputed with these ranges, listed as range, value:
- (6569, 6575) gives 16.1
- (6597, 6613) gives 14.6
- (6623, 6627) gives 17.3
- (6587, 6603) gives 16.4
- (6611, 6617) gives 17.1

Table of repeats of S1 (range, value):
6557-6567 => 17.5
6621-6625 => 16.6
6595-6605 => 14.2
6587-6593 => 16.3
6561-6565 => 18.7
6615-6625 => 16.4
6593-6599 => 15.5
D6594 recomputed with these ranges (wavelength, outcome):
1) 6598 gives 14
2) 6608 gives 12.7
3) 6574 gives 16.1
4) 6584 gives 17.7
